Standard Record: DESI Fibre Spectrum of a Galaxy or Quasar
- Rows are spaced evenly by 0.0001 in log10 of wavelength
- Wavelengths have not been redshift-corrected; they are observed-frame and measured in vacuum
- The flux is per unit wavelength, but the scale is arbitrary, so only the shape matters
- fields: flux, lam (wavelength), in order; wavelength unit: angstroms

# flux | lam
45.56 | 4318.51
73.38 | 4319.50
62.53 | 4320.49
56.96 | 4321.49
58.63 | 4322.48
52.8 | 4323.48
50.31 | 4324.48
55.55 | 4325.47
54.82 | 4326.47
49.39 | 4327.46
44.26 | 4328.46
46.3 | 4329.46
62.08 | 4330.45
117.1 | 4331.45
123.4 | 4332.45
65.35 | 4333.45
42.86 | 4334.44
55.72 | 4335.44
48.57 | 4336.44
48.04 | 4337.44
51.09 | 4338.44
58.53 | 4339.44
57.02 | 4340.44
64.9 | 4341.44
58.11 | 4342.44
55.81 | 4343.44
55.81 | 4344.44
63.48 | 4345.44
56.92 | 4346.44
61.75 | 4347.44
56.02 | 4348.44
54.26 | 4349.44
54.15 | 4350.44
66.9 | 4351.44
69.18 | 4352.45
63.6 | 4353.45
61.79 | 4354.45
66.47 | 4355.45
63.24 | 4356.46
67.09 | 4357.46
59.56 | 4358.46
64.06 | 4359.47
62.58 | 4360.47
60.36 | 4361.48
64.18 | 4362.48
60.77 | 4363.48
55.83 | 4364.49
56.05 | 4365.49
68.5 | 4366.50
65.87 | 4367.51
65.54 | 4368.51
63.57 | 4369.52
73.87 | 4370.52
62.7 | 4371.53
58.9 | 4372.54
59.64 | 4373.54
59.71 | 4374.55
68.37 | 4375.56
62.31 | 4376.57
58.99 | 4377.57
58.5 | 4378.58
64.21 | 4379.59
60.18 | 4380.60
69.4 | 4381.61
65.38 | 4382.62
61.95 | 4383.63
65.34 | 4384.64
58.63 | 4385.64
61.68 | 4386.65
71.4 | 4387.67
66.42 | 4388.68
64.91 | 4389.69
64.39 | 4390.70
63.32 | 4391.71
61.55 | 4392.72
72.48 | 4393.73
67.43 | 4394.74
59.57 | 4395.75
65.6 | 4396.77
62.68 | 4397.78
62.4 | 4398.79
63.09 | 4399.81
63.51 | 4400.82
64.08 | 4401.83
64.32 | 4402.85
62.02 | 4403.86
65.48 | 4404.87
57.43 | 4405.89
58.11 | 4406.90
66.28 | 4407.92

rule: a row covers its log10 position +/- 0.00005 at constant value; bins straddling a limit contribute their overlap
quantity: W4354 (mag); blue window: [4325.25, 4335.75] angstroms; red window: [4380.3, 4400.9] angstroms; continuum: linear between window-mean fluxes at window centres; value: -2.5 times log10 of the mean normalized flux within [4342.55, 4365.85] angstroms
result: 0.07 mag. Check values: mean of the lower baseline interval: 65.6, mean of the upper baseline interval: 64.4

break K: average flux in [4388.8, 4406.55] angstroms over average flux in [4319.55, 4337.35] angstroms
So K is 1.04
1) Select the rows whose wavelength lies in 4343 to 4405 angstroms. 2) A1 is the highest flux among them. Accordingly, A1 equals 73.87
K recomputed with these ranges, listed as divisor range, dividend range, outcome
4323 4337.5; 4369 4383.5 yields 1.03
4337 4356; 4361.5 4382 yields 1.06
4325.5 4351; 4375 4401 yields 1.06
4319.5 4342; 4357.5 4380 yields 1.03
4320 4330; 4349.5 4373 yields 1.19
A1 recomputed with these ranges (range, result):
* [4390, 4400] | 72.48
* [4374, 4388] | 71.4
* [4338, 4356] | 69.18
